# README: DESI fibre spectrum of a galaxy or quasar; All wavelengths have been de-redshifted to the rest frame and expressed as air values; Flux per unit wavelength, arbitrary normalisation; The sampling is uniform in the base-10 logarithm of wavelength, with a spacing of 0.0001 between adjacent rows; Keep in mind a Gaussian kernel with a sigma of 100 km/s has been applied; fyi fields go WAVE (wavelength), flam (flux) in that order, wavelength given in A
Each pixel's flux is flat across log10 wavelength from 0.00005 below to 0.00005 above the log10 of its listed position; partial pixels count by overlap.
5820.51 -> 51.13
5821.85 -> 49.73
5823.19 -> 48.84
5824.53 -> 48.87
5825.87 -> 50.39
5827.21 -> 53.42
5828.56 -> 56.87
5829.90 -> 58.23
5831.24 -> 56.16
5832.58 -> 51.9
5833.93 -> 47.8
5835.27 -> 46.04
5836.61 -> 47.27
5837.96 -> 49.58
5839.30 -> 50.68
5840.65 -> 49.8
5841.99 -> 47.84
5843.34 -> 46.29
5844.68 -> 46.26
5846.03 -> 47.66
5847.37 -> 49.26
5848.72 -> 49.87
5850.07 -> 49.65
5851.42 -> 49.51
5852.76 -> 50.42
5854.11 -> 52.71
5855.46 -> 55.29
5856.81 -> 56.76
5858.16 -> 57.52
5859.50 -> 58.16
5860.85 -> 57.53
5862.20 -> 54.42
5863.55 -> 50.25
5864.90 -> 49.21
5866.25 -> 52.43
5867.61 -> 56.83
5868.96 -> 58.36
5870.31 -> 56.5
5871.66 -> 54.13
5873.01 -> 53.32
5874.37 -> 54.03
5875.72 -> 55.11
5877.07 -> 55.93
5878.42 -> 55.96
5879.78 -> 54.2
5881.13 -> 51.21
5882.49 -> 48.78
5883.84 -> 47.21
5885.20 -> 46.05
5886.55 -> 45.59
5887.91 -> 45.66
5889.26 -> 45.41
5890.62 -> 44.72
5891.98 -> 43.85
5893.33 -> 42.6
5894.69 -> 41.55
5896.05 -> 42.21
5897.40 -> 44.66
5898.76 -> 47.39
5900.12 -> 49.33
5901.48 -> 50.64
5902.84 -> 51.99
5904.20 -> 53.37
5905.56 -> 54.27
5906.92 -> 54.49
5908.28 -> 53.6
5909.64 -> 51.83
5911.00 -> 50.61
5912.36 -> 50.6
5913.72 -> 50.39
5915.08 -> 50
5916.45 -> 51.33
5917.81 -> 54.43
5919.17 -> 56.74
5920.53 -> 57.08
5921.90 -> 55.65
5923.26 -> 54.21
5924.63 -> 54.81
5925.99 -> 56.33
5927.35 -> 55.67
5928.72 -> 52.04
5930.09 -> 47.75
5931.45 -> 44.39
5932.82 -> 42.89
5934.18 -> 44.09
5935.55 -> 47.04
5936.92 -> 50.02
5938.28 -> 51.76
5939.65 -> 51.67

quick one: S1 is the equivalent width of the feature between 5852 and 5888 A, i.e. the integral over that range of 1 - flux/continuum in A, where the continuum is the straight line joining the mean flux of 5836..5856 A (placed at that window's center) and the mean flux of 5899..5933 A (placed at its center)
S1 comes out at -2.0 A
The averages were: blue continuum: 49.4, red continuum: 52.2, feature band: 53.2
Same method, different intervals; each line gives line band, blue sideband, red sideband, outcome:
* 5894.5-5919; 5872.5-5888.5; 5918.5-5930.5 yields 1.3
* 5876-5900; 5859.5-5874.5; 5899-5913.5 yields 2.6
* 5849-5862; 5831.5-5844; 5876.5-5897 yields -1.6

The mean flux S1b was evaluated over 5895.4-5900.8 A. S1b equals 45.9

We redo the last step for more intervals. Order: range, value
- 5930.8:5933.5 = 43.6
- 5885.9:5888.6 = 45.6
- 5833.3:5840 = 48.3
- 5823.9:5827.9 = 50.9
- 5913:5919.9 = 52.6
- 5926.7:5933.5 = 48.5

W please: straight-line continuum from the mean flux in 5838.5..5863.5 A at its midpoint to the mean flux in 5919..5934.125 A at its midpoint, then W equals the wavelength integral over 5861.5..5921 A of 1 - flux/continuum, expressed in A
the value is 1.12 A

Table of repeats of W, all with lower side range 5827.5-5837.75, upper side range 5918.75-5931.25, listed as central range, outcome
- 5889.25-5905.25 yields 2.0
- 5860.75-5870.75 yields -0.3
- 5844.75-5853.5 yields 0.5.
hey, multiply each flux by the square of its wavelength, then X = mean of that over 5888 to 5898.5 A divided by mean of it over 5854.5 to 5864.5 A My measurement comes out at 0.80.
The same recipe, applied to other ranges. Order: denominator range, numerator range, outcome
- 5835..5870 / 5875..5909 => 0.96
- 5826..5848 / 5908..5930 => 1.09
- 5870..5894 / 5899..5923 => 1.07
